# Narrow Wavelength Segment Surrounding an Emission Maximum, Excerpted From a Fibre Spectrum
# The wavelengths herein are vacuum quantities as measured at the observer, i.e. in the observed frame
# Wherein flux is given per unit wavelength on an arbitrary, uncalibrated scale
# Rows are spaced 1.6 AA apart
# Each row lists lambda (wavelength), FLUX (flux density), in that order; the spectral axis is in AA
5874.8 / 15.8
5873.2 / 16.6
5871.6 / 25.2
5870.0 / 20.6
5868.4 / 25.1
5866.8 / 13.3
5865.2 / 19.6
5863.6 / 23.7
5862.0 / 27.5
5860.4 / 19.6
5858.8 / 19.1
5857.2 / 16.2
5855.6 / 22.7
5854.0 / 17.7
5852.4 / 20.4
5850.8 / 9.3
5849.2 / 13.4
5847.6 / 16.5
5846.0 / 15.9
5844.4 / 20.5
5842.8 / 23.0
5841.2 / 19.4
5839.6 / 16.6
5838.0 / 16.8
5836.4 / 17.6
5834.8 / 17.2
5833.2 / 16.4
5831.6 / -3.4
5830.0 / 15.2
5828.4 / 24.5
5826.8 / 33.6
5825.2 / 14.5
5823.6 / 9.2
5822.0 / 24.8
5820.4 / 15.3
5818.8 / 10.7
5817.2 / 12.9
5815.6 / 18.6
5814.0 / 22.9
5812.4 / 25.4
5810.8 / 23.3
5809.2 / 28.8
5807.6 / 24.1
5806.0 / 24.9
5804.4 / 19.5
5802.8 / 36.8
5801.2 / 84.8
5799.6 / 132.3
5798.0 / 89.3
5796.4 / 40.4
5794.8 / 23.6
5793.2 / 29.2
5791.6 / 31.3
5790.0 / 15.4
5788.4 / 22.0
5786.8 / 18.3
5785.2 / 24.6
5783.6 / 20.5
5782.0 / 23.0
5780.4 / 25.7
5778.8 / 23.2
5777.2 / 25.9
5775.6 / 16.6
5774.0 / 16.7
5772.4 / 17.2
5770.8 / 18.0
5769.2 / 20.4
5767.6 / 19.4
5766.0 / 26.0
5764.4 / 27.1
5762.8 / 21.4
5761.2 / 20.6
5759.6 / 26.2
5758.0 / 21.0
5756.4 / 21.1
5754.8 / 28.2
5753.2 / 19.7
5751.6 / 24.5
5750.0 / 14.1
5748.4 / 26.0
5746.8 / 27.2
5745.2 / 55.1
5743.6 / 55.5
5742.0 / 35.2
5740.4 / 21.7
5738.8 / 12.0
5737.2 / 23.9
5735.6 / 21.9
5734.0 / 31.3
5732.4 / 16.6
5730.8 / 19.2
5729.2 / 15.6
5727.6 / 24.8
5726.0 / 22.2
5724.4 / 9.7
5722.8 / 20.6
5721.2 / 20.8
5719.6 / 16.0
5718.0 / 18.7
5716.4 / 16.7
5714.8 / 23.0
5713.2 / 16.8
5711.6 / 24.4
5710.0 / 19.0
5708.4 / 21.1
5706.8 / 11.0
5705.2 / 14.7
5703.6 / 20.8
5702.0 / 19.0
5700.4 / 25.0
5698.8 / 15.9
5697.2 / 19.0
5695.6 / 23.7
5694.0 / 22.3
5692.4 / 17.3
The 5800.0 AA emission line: [O III]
